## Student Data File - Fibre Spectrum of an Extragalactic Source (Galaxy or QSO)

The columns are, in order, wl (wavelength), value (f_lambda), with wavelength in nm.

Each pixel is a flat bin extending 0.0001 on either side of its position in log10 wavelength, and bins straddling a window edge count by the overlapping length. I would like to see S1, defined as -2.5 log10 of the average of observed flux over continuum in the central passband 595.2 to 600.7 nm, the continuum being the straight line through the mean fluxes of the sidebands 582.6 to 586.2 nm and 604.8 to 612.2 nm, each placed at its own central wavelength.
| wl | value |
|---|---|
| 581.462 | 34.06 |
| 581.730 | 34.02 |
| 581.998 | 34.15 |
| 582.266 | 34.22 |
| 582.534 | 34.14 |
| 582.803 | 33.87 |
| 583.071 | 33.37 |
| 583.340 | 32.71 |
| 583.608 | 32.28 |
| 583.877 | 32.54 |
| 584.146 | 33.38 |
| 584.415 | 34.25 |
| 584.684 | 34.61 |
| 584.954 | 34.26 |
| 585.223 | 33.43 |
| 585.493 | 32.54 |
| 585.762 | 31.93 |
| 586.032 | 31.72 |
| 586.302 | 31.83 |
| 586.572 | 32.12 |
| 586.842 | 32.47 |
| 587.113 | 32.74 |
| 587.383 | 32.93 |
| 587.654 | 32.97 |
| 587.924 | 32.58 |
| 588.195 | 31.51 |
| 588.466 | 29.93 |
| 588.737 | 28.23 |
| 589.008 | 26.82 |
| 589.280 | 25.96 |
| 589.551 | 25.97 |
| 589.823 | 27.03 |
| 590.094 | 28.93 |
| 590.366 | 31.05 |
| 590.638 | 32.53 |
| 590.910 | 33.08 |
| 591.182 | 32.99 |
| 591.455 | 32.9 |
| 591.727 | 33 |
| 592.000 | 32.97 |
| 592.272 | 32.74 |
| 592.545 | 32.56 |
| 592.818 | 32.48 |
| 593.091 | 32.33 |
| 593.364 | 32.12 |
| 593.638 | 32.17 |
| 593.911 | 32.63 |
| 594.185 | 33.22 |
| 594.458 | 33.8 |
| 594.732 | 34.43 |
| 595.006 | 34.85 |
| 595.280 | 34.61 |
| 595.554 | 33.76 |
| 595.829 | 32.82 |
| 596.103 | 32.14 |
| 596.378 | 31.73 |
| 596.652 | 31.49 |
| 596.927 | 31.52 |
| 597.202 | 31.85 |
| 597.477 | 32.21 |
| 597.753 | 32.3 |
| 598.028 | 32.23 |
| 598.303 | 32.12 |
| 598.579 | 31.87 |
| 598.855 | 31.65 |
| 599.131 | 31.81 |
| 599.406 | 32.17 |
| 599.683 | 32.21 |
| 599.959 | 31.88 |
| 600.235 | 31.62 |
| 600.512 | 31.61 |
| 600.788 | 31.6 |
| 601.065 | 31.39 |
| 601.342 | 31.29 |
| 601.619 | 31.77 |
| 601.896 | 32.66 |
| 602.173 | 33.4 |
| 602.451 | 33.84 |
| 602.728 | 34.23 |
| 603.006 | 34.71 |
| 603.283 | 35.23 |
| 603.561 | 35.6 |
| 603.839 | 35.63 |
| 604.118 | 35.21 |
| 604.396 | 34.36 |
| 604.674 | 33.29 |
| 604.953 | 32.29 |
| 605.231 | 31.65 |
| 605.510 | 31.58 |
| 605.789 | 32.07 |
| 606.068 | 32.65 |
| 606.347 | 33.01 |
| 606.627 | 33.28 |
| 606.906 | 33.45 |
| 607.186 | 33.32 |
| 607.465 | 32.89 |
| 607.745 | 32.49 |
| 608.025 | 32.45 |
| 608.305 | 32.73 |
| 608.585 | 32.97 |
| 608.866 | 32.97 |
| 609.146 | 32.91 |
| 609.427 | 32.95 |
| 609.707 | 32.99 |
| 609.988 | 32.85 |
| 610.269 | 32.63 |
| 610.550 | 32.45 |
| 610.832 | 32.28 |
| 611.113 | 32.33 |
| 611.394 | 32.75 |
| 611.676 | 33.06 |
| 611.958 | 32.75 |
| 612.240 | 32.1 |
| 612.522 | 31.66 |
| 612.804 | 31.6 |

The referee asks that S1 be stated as 0.02 mag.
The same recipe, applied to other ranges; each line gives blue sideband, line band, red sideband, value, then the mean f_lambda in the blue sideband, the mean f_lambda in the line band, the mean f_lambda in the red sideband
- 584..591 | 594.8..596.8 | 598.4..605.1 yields -0.03 mag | 31.3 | 33.1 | 33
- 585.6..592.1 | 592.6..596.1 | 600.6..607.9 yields -0.05 mag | 31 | 33.2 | 33.2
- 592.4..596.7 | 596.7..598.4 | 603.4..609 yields 0.03 mag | 33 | 32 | 33.2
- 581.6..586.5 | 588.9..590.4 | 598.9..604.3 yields 0.21 mag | 33.3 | 27.4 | 33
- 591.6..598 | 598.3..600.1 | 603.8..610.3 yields 0.03 mag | 32.8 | 31.9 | 33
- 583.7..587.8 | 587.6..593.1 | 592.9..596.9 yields 0.07 mag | 32.9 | 30.8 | 33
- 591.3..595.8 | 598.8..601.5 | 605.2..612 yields 0.04 mag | 33.1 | 31.7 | 32.7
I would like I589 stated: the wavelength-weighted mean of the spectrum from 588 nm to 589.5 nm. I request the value 28.5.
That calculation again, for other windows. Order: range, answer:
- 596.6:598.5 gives 32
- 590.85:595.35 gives 33.1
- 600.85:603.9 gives 33.5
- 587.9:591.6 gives 29.9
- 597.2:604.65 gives 32.9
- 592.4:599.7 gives 32.6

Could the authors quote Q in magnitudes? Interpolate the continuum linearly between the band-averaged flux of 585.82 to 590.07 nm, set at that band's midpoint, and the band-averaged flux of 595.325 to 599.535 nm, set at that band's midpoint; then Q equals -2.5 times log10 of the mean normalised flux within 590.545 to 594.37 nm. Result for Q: -0.05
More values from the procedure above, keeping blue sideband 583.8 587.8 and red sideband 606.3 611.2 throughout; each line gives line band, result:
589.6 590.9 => 0.103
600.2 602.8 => 0.018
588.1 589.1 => 0.132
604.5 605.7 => 0.019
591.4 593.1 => 0.005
